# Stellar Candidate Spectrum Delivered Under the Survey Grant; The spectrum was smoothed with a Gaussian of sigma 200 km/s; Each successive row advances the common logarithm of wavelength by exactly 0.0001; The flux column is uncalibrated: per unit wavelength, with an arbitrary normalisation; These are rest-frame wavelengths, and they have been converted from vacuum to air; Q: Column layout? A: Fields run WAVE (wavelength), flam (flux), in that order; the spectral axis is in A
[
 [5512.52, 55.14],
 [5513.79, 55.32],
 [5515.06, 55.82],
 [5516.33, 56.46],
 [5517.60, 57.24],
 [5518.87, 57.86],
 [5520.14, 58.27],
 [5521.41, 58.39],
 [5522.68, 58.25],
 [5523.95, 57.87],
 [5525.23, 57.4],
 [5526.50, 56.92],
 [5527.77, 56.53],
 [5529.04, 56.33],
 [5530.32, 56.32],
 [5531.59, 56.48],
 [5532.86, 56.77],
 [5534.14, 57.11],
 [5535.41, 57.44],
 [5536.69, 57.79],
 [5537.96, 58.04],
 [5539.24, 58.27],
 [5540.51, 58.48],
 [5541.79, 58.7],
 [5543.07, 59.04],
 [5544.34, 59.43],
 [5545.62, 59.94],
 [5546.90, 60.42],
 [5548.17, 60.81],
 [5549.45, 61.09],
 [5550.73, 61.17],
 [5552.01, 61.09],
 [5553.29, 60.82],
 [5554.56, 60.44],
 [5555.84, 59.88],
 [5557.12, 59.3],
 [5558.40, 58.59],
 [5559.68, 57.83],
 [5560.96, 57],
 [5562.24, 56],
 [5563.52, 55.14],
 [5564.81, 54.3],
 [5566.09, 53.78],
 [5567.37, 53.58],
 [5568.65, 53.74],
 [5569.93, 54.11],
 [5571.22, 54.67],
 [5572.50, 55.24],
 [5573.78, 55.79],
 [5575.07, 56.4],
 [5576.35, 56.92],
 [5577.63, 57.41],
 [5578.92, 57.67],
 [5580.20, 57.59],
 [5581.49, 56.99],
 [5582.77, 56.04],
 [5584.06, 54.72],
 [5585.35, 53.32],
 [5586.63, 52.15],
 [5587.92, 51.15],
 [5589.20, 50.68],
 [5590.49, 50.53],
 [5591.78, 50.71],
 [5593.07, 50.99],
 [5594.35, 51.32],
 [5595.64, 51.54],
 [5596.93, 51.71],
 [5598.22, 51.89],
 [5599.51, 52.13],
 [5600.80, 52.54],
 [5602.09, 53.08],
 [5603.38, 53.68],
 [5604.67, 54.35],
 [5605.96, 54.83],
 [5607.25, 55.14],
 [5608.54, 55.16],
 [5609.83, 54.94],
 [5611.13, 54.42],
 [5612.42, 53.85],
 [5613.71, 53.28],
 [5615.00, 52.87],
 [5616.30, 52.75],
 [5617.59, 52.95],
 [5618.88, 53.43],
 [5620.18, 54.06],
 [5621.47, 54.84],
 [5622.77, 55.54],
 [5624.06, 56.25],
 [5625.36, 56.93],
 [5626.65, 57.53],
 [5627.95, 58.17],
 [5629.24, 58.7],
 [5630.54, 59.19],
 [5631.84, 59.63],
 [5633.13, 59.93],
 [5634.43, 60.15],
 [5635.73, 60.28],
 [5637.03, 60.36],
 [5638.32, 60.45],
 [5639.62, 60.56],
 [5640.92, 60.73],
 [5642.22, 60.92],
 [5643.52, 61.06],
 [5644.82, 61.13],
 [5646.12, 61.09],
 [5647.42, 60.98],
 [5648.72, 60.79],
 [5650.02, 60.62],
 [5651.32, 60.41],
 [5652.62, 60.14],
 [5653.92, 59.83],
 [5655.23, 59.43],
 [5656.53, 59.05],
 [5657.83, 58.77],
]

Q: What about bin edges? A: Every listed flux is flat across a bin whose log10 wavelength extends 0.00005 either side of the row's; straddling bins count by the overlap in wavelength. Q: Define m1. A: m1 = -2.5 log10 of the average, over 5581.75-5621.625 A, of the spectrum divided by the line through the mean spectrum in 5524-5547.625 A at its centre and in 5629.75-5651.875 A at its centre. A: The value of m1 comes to 0.12 mag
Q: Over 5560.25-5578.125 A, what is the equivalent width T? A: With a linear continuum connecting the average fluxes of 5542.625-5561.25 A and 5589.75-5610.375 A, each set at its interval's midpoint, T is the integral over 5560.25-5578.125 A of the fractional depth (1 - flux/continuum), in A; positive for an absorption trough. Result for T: 0.6 A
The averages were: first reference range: 59.9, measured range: 55.3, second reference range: 52.8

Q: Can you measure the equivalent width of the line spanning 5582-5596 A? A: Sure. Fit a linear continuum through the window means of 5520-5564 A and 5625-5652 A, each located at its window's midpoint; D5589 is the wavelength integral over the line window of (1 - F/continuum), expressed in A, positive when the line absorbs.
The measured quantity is 1.66 A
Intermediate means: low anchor 58.4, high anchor 60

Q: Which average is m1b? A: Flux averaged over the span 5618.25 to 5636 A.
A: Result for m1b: 57.4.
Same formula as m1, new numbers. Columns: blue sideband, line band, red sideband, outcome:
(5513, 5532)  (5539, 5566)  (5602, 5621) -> -0.05 mag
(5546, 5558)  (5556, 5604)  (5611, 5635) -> 0.08 mag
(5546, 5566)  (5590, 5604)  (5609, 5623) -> 0.07 mag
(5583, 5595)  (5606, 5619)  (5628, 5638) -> 0.04 mag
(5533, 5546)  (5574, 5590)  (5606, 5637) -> 0.04 mag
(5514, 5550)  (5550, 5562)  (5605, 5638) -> -0.04 mag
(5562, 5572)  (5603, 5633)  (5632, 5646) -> 0.06 mag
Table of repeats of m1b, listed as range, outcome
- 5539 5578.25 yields 57.7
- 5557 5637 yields 55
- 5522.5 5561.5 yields 58.6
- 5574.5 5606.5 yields 53.6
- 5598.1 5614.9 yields 53.8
